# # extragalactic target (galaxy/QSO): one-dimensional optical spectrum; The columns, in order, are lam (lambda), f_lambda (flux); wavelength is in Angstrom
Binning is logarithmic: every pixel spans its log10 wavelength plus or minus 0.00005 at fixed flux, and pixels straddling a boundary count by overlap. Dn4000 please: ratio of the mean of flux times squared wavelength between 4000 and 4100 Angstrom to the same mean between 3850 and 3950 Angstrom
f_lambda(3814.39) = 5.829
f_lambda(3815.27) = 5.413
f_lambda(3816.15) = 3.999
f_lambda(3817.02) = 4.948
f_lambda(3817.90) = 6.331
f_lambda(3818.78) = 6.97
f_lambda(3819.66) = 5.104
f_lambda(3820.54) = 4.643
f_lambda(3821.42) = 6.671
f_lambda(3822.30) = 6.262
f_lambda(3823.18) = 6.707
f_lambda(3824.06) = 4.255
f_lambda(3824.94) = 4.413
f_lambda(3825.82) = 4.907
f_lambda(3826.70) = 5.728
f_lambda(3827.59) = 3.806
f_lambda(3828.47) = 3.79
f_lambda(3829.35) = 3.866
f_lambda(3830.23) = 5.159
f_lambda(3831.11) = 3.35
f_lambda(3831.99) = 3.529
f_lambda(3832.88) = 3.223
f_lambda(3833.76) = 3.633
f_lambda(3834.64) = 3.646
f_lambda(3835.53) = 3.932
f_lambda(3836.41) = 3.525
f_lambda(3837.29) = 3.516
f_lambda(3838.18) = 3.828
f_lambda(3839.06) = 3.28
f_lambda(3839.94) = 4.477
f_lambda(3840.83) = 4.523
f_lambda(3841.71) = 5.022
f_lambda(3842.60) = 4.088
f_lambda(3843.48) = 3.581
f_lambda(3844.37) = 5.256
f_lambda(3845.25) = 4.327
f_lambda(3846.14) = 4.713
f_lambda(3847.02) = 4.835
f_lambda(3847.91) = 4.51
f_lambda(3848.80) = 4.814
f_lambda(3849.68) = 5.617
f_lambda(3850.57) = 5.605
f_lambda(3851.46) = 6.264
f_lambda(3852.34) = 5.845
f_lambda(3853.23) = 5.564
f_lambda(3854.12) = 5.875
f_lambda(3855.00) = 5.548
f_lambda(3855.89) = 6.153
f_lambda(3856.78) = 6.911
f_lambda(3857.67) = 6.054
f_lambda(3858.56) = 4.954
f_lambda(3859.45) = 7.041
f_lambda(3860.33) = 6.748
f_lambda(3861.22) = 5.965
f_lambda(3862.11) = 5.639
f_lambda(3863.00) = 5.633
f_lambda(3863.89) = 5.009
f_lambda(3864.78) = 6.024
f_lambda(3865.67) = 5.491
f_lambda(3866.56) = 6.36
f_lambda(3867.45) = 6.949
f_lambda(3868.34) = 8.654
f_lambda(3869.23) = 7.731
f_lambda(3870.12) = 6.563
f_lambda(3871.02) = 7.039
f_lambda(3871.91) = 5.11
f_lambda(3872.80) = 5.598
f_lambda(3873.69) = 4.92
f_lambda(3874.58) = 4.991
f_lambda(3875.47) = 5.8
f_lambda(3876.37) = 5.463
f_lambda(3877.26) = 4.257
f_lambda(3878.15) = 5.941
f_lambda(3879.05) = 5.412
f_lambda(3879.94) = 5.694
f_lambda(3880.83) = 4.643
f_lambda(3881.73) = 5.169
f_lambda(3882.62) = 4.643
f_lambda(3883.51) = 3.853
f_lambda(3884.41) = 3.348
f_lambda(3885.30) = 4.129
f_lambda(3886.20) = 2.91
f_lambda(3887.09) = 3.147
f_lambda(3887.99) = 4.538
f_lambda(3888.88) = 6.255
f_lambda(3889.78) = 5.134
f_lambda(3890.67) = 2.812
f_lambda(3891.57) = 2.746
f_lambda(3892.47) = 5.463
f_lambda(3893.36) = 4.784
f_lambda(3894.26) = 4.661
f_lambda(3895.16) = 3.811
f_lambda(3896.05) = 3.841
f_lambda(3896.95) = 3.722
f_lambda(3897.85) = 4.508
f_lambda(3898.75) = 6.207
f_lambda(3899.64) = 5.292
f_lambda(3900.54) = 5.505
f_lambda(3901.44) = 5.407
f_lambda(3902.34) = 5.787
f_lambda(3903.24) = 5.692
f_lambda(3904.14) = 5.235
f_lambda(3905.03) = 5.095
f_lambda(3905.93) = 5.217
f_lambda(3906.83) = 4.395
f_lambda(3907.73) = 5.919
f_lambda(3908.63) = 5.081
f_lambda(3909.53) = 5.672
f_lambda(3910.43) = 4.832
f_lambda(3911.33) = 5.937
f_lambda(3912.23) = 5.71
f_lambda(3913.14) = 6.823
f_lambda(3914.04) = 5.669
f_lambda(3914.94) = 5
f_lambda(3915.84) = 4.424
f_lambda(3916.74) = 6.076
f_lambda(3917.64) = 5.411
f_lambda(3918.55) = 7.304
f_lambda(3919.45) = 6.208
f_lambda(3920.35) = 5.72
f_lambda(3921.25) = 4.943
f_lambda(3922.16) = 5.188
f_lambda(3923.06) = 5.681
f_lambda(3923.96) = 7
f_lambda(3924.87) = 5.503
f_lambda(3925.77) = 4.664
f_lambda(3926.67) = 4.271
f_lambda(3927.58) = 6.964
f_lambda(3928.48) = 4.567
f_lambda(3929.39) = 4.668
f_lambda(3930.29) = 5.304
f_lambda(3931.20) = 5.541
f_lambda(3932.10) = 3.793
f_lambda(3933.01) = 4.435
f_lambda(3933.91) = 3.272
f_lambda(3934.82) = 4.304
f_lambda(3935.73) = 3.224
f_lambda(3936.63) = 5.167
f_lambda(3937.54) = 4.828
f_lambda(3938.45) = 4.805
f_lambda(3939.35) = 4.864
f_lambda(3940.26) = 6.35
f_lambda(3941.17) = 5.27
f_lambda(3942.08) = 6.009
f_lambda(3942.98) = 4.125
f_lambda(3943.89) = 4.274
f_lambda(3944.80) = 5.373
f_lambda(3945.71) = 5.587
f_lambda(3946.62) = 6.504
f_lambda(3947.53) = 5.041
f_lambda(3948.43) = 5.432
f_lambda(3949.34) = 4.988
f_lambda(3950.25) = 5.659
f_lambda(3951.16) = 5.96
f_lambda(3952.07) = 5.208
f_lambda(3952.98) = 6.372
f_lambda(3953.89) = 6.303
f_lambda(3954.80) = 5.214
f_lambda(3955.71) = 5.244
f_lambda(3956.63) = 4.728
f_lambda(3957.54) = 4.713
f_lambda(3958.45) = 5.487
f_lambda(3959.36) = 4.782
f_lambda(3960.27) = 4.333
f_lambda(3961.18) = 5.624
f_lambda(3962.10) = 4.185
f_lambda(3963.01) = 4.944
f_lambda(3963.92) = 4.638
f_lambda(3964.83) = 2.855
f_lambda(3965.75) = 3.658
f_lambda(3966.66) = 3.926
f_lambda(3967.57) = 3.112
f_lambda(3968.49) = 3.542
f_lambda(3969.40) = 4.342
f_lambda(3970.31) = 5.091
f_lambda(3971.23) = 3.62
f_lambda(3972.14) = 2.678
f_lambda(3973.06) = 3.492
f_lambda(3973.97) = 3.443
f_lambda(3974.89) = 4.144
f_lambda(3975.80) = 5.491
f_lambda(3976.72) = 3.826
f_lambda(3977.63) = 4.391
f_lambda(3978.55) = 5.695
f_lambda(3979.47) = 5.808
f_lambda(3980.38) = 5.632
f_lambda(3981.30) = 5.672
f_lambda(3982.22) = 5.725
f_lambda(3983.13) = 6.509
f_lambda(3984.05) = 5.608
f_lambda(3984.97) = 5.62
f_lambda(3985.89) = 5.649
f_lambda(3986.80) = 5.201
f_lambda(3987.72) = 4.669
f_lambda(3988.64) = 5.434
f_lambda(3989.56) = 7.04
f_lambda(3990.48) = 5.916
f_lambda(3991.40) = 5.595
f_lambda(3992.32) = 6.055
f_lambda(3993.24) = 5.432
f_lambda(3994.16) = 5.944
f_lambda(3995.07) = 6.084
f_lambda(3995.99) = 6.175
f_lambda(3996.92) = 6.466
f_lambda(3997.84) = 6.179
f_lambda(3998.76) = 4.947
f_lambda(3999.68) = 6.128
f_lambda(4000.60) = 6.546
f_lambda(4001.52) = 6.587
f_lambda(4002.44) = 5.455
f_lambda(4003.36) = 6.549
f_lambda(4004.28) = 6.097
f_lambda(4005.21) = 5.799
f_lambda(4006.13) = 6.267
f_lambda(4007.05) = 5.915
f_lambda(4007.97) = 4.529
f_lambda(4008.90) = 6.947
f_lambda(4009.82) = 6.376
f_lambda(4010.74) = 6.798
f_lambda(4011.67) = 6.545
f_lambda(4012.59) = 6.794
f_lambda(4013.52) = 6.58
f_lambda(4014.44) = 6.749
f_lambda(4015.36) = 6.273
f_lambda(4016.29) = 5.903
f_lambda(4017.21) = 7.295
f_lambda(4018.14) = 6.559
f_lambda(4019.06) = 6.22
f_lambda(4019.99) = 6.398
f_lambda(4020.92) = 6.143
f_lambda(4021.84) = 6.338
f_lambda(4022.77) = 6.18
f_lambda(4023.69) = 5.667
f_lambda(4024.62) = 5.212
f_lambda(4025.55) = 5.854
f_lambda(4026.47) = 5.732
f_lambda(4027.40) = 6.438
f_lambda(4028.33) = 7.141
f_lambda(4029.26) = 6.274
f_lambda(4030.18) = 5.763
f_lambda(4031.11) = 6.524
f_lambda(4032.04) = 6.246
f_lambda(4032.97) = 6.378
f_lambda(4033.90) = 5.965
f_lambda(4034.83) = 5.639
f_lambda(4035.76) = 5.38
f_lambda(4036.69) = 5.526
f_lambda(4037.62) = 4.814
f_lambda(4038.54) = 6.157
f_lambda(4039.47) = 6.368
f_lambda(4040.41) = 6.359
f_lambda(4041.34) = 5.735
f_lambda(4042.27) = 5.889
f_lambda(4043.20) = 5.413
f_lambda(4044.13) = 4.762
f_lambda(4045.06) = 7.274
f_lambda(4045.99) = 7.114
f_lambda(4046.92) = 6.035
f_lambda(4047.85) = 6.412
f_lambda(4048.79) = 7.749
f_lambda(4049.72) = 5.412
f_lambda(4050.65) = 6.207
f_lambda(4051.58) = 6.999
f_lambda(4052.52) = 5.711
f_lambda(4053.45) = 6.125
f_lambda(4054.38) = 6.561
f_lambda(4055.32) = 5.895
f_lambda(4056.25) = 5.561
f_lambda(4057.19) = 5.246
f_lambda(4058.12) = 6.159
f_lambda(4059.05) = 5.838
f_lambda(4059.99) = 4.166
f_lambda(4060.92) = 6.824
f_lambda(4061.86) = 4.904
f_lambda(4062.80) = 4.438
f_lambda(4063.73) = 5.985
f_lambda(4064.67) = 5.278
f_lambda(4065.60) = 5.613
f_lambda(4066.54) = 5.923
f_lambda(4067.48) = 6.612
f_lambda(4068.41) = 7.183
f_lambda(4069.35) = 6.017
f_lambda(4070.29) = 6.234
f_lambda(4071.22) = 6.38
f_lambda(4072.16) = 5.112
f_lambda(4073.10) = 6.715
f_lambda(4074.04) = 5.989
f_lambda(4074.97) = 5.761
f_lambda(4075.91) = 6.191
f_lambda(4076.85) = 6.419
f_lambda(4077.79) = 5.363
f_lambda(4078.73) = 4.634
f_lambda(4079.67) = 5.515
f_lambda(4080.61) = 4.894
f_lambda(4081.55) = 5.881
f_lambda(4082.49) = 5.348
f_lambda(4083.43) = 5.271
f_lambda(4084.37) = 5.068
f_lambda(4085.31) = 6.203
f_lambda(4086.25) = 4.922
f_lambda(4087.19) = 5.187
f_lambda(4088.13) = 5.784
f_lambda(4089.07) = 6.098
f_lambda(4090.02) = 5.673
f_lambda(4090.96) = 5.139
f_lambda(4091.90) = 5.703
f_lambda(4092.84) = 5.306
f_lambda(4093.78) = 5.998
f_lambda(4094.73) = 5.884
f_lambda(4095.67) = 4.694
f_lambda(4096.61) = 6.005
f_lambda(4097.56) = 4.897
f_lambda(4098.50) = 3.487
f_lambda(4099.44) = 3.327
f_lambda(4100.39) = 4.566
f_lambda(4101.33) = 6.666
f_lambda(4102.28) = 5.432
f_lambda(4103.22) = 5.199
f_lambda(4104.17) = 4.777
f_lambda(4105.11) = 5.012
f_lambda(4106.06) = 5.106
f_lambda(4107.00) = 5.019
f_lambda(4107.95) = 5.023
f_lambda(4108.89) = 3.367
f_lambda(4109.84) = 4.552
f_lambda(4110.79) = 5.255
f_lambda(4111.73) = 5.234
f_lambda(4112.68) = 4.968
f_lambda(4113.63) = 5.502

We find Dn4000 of 1.20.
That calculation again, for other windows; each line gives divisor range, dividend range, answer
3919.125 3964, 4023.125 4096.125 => 1.20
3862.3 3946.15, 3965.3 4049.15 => 1.17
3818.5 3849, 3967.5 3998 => 1.24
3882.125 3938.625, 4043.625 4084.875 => 1.28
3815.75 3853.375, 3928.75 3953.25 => 1.13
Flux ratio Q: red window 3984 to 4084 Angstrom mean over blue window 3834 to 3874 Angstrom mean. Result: 1.1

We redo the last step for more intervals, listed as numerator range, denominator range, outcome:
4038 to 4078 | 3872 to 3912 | 1.24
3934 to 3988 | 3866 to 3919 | 0.94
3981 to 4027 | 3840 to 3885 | 1.10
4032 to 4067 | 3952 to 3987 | 1.23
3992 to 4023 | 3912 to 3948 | 1.19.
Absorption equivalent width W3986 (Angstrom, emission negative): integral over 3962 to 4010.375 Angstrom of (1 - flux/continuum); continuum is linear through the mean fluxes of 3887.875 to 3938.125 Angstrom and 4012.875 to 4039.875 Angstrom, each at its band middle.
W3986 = 4.44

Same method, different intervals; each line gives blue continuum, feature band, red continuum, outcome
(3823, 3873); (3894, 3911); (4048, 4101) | 0.70 Angstrom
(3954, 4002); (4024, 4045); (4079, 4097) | -2.46 Angstrom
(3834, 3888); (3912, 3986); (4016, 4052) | 8.27 Angstrom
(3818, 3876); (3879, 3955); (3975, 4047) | 6.51 Angstrom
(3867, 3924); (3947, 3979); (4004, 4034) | 6.34 Angstrom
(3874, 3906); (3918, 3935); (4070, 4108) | -1.31 Angstrom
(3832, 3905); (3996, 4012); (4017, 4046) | -0.63 Angstrom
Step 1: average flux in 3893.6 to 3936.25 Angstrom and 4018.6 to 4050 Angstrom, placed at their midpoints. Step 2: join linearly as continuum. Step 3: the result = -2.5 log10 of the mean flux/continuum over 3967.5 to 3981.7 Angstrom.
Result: 0.267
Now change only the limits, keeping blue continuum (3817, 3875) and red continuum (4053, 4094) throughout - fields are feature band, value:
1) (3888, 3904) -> 0.11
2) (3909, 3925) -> -0.07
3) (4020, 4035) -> -0.09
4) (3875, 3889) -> 0.14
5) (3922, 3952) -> 0.06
